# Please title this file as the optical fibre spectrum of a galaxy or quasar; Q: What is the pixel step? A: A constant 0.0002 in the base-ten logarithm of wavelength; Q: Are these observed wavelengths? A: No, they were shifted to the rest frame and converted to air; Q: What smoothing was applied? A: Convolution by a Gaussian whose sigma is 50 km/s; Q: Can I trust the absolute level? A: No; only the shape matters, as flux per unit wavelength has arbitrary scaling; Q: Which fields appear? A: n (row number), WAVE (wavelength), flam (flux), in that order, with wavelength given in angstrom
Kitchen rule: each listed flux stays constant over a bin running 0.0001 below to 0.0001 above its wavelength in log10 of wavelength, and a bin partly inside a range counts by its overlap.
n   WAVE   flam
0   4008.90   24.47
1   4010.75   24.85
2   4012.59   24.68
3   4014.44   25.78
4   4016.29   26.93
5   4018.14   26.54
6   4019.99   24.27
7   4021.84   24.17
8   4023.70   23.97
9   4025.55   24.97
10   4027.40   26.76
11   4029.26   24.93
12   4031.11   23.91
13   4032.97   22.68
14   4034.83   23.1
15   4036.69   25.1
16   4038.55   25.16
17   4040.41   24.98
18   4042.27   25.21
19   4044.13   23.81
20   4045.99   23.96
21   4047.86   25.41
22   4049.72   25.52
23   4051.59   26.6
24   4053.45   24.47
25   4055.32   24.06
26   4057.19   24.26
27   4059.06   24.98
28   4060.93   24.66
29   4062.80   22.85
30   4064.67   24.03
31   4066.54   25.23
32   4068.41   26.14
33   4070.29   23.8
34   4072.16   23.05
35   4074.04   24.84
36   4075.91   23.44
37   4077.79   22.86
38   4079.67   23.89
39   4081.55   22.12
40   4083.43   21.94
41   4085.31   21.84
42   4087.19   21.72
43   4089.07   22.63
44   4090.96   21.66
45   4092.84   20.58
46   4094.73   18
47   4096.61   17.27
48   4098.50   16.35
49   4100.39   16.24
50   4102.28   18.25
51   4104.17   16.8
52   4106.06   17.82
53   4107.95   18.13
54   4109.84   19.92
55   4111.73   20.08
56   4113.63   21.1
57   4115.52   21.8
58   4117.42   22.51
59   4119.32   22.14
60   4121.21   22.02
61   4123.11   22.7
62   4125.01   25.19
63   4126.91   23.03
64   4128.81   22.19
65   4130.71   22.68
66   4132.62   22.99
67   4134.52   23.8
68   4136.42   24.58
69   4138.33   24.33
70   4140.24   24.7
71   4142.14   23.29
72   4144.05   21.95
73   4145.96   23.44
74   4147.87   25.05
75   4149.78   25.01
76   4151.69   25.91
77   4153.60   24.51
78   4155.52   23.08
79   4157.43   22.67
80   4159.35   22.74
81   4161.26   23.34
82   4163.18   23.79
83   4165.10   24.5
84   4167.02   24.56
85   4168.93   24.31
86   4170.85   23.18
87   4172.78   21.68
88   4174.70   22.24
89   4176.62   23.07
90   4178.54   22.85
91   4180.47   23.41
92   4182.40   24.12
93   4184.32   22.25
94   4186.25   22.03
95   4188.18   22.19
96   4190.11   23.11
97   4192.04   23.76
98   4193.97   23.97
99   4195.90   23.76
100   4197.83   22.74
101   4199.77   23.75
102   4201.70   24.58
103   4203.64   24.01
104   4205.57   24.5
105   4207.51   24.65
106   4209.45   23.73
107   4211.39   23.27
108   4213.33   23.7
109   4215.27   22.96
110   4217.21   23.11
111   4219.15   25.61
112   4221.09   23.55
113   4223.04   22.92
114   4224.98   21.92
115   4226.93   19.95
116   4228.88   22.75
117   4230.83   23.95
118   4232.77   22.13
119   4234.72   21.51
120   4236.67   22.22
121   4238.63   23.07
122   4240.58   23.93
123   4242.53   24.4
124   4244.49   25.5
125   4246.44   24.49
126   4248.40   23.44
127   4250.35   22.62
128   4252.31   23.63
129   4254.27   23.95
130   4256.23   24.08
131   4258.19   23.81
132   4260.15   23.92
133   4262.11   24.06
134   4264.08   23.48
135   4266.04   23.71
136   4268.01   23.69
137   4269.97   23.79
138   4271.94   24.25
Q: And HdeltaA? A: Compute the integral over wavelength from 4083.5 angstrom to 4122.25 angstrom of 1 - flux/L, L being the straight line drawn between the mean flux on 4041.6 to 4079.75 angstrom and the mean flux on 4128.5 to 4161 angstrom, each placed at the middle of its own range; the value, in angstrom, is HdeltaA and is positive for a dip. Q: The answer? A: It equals 6.7 angstrom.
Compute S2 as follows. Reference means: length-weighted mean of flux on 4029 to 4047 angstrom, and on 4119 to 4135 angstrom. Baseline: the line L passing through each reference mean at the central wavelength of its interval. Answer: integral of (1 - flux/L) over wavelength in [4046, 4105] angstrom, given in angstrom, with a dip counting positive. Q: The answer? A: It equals 3.21 angstrom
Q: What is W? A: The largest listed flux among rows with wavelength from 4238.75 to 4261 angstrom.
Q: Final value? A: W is 25.5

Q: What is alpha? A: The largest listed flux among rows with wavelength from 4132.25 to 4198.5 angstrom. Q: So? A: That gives 25.91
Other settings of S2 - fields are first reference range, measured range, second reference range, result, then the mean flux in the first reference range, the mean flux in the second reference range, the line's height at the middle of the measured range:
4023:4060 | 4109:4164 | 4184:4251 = 1.9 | 24.7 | 23.3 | 24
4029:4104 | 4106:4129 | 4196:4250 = 1.5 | 22.9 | 23.4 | 23.1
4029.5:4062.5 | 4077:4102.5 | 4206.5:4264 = 4.1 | 24.6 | 23.4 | 24.3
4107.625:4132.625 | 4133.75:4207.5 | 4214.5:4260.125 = -3.6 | 21.9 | 23.3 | 22.5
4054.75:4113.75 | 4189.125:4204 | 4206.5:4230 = -0.5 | 21.6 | 23.2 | 22.9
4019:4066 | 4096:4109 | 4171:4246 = 3.7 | 24.6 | 23.2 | 24.1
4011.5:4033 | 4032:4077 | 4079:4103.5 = -3.5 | 25.1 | 20.1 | 22.7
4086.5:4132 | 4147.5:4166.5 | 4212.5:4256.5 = -2.2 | 20.5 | 23.3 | 21.5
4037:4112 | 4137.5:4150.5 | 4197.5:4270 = -0.6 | 22.4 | 23.5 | 22.9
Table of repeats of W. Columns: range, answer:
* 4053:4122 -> 26.14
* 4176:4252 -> 25.61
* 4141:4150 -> 25.05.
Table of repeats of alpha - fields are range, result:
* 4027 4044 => 26.76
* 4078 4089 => 23.89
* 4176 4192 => 24.12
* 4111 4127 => 25.19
